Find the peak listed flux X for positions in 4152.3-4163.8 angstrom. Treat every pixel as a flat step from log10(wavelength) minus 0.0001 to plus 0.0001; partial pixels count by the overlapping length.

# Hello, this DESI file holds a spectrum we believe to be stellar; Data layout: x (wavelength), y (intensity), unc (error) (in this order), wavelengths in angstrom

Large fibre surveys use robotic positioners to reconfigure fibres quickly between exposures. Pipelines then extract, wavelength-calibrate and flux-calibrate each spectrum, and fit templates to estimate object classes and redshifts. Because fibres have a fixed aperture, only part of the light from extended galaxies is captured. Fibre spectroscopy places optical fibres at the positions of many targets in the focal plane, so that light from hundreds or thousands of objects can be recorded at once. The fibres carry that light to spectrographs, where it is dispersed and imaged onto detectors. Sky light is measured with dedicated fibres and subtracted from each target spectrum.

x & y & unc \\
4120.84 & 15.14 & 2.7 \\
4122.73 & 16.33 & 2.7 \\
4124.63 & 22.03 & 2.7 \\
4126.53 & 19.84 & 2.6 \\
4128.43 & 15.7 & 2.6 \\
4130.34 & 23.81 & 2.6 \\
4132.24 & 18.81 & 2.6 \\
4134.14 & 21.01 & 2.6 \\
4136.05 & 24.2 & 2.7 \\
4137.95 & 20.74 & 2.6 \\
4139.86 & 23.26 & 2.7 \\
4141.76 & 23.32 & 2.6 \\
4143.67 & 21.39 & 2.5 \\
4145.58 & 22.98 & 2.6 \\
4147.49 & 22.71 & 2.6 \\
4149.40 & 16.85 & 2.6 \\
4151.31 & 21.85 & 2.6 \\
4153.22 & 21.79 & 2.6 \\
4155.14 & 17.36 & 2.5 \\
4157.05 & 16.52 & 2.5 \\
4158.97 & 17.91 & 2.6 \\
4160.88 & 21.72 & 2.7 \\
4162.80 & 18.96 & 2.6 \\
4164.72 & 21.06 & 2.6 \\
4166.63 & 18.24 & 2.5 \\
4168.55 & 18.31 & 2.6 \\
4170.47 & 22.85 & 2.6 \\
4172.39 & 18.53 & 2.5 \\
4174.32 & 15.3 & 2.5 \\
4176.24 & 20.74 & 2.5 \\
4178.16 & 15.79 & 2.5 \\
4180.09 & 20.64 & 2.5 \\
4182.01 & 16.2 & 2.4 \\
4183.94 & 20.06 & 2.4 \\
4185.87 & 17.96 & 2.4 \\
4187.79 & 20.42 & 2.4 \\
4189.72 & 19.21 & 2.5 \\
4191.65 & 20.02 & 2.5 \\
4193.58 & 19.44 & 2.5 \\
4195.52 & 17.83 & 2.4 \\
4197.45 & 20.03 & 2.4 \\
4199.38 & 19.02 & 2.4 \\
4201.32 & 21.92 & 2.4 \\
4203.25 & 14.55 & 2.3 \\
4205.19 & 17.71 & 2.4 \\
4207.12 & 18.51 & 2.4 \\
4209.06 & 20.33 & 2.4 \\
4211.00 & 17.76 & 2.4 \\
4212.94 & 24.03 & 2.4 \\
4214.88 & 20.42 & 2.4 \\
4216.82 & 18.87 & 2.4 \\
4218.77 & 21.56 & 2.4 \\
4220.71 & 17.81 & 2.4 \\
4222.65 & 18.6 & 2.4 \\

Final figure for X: 21.79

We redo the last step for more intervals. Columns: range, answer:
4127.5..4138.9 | 24.2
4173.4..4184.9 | 20.74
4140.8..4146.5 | 23.32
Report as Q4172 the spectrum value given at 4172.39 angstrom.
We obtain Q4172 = 18.53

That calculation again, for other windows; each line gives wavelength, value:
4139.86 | 23.26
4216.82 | 18.87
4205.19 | 17.71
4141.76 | 23.32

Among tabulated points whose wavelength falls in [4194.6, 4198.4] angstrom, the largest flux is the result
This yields 20.03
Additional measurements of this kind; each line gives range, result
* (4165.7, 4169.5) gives 18.31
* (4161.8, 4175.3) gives 22.85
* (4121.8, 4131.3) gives 23.81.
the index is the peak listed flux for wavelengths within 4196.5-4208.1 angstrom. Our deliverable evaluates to 21.92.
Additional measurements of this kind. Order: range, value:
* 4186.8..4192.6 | 20.42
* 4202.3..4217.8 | 24.03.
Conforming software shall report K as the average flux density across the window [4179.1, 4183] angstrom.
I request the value 18.4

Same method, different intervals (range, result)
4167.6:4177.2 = 19.1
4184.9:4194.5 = 19.4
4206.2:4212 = 18.9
